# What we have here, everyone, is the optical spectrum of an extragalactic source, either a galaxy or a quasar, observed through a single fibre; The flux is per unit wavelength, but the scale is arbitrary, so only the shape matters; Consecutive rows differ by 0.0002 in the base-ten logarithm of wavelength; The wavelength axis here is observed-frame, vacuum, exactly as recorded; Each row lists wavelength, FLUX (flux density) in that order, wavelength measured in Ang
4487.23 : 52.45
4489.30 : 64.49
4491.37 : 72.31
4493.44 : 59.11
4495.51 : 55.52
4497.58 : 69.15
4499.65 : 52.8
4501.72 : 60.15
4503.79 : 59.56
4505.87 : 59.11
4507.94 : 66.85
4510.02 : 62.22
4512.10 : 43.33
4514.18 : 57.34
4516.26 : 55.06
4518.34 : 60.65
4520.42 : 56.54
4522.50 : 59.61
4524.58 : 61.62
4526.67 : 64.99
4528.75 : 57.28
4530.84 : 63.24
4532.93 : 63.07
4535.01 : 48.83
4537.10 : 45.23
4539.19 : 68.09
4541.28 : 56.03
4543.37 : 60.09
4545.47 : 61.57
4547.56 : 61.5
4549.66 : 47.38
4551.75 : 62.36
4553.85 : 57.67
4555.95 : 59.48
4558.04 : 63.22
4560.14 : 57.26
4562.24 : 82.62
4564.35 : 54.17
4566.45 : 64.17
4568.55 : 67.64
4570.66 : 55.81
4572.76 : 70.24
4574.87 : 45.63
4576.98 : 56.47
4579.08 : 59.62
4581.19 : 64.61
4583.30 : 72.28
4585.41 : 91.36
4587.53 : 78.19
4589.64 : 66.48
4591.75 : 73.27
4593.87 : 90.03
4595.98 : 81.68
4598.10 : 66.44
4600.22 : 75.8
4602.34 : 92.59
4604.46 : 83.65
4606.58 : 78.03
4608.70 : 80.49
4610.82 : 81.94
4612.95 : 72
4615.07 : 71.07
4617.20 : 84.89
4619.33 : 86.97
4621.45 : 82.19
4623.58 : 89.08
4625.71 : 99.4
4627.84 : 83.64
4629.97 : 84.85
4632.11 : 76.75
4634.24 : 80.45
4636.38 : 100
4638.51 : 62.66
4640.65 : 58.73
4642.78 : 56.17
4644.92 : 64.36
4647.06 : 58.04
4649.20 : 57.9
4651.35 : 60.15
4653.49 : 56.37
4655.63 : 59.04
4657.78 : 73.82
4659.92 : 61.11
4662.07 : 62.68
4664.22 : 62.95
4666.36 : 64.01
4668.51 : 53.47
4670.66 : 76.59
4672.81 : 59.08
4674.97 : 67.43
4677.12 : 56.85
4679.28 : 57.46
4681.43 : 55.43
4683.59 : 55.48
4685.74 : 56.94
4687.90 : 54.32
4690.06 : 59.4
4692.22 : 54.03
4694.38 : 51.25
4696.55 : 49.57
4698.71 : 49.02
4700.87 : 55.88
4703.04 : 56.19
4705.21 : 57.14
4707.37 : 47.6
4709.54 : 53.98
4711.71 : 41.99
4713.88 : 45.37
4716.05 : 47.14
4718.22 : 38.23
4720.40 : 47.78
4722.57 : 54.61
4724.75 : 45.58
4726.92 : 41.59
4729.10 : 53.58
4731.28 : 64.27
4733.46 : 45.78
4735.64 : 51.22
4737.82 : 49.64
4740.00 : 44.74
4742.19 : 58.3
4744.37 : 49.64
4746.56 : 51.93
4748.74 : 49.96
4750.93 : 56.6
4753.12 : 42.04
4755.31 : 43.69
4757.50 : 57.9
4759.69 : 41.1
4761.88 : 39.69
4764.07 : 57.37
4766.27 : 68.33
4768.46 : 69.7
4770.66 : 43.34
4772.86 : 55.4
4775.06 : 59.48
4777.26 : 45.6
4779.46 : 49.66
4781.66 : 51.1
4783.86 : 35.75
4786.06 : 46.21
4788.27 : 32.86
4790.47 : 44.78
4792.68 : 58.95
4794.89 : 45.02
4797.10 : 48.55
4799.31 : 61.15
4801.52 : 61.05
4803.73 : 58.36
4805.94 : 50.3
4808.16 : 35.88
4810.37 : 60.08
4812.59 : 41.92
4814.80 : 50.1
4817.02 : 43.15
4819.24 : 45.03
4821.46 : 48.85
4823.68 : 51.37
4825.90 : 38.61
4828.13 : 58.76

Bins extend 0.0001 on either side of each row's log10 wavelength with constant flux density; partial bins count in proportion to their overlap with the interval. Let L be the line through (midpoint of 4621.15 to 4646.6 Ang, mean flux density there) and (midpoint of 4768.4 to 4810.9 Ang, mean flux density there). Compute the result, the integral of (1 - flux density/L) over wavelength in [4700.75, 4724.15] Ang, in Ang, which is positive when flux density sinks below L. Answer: 5.31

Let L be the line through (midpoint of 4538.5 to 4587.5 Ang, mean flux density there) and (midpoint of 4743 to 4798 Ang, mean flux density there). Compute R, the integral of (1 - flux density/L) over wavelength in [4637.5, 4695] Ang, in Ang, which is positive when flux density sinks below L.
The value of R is -3.6 Ang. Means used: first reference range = 62.9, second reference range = 49.8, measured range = 59.9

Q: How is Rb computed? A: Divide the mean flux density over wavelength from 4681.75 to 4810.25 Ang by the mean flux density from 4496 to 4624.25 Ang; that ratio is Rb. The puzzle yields 0.8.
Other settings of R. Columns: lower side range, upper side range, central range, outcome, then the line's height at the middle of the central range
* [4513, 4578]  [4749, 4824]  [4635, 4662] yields -4.2 Ang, 55.4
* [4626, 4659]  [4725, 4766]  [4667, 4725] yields 5.7 Ang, 59.5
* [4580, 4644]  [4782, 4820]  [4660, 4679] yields 1.9 Ang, 69.5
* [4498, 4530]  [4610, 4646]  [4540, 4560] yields 1.9 Ang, 65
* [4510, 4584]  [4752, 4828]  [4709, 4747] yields 2.2 Ang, 52.1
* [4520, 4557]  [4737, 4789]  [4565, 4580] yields -0.6 Ang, 57.3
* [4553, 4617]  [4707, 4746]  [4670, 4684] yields -1.1 Ang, 56.6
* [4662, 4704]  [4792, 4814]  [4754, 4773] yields 0.4 Ang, 53.9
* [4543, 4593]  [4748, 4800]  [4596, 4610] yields -4.1 Ang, 61.7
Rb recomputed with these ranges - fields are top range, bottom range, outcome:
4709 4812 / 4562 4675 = 0.70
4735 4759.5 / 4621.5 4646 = 0.64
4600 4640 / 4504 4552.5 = 1.41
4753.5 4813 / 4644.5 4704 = 0.86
